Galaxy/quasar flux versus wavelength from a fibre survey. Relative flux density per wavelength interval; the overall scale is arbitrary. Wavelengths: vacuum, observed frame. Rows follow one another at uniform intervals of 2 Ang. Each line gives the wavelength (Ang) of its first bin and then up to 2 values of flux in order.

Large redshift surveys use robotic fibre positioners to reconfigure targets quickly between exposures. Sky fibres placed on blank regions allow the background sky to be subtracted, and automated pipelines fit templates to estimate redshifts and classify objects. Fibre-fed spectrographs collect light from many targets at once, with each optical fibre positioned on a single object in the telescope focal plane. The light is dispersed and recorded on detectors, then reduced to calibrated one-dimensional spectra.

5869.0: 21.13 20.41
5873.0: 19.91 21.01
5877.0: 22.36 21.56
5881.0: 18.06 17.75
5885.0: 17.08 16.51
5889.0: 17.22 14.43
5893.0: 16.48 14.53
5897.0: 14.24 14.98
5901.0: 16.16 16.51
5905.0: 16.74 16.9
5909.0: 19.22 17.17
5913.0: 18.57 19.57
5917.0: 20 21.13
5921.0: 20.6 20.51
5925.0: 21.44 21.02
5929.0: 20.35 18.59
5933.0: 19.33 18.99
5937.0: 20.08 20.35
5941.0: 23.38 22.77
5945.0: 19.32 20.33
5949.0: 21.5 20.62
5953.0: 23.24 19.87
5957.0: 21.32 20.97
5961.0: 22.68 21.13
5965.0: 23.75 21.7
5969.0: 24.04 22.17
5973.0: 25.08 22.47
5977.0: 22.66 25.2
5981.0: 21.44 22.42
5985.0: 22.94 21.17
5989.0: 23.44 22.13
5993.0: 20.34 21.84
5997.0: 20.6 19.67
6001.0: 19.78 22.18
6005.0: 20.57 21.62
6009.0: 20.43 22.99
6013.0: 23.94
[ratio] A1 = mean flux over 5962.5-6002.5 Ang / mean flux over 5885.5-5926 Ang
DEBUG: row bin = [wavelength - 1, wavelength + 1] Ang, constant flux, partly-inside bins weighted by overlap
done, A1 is 1.26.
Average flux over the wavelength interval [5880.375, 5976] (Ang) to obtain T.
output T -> 19.6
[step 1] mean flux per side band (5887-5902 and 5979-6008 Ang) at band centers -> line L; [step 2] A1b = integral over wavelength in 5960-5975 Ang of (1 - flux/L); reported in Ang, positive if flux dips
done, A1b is -2.19 Ang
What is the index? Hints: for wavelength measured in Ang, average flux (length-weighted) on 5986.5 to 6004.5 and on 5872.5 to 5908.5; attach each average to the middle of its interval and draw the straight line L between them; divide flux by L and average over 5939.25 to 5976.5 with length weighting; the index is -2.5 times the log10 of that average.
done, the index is -0.11 mag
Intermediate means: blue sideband 17.3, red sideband 21.2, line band 22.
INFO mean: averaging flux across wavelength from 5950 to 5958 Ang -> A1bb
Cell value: 21.3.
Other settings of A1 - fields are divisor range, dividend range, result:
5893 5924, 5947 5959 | 1.19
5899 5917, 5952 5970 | 1.25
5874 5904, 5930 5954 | 1.20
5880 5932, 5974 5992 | 1.26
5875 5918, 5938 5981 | 1.26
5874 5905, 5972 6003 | 1.28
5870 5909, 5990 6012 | 1.20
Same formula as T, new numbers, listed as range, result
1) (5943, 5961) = 21.1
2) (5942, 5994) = 22.1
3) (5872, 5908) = 17.4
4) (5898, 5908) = 16.3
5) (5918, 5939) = 20.2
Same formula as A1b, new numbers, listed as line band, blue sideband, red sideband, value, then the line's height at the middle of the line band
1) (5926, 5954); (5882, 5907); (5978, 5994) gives -2.2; 19.2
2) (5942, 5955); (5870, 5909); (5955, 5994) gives -0.2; 20.9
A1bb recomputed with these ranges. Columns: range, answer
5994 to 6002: 20.5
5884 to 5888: 16.8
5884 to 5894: 16.3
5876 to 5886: 19.4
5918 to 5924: 20.7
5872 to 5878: 21.1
